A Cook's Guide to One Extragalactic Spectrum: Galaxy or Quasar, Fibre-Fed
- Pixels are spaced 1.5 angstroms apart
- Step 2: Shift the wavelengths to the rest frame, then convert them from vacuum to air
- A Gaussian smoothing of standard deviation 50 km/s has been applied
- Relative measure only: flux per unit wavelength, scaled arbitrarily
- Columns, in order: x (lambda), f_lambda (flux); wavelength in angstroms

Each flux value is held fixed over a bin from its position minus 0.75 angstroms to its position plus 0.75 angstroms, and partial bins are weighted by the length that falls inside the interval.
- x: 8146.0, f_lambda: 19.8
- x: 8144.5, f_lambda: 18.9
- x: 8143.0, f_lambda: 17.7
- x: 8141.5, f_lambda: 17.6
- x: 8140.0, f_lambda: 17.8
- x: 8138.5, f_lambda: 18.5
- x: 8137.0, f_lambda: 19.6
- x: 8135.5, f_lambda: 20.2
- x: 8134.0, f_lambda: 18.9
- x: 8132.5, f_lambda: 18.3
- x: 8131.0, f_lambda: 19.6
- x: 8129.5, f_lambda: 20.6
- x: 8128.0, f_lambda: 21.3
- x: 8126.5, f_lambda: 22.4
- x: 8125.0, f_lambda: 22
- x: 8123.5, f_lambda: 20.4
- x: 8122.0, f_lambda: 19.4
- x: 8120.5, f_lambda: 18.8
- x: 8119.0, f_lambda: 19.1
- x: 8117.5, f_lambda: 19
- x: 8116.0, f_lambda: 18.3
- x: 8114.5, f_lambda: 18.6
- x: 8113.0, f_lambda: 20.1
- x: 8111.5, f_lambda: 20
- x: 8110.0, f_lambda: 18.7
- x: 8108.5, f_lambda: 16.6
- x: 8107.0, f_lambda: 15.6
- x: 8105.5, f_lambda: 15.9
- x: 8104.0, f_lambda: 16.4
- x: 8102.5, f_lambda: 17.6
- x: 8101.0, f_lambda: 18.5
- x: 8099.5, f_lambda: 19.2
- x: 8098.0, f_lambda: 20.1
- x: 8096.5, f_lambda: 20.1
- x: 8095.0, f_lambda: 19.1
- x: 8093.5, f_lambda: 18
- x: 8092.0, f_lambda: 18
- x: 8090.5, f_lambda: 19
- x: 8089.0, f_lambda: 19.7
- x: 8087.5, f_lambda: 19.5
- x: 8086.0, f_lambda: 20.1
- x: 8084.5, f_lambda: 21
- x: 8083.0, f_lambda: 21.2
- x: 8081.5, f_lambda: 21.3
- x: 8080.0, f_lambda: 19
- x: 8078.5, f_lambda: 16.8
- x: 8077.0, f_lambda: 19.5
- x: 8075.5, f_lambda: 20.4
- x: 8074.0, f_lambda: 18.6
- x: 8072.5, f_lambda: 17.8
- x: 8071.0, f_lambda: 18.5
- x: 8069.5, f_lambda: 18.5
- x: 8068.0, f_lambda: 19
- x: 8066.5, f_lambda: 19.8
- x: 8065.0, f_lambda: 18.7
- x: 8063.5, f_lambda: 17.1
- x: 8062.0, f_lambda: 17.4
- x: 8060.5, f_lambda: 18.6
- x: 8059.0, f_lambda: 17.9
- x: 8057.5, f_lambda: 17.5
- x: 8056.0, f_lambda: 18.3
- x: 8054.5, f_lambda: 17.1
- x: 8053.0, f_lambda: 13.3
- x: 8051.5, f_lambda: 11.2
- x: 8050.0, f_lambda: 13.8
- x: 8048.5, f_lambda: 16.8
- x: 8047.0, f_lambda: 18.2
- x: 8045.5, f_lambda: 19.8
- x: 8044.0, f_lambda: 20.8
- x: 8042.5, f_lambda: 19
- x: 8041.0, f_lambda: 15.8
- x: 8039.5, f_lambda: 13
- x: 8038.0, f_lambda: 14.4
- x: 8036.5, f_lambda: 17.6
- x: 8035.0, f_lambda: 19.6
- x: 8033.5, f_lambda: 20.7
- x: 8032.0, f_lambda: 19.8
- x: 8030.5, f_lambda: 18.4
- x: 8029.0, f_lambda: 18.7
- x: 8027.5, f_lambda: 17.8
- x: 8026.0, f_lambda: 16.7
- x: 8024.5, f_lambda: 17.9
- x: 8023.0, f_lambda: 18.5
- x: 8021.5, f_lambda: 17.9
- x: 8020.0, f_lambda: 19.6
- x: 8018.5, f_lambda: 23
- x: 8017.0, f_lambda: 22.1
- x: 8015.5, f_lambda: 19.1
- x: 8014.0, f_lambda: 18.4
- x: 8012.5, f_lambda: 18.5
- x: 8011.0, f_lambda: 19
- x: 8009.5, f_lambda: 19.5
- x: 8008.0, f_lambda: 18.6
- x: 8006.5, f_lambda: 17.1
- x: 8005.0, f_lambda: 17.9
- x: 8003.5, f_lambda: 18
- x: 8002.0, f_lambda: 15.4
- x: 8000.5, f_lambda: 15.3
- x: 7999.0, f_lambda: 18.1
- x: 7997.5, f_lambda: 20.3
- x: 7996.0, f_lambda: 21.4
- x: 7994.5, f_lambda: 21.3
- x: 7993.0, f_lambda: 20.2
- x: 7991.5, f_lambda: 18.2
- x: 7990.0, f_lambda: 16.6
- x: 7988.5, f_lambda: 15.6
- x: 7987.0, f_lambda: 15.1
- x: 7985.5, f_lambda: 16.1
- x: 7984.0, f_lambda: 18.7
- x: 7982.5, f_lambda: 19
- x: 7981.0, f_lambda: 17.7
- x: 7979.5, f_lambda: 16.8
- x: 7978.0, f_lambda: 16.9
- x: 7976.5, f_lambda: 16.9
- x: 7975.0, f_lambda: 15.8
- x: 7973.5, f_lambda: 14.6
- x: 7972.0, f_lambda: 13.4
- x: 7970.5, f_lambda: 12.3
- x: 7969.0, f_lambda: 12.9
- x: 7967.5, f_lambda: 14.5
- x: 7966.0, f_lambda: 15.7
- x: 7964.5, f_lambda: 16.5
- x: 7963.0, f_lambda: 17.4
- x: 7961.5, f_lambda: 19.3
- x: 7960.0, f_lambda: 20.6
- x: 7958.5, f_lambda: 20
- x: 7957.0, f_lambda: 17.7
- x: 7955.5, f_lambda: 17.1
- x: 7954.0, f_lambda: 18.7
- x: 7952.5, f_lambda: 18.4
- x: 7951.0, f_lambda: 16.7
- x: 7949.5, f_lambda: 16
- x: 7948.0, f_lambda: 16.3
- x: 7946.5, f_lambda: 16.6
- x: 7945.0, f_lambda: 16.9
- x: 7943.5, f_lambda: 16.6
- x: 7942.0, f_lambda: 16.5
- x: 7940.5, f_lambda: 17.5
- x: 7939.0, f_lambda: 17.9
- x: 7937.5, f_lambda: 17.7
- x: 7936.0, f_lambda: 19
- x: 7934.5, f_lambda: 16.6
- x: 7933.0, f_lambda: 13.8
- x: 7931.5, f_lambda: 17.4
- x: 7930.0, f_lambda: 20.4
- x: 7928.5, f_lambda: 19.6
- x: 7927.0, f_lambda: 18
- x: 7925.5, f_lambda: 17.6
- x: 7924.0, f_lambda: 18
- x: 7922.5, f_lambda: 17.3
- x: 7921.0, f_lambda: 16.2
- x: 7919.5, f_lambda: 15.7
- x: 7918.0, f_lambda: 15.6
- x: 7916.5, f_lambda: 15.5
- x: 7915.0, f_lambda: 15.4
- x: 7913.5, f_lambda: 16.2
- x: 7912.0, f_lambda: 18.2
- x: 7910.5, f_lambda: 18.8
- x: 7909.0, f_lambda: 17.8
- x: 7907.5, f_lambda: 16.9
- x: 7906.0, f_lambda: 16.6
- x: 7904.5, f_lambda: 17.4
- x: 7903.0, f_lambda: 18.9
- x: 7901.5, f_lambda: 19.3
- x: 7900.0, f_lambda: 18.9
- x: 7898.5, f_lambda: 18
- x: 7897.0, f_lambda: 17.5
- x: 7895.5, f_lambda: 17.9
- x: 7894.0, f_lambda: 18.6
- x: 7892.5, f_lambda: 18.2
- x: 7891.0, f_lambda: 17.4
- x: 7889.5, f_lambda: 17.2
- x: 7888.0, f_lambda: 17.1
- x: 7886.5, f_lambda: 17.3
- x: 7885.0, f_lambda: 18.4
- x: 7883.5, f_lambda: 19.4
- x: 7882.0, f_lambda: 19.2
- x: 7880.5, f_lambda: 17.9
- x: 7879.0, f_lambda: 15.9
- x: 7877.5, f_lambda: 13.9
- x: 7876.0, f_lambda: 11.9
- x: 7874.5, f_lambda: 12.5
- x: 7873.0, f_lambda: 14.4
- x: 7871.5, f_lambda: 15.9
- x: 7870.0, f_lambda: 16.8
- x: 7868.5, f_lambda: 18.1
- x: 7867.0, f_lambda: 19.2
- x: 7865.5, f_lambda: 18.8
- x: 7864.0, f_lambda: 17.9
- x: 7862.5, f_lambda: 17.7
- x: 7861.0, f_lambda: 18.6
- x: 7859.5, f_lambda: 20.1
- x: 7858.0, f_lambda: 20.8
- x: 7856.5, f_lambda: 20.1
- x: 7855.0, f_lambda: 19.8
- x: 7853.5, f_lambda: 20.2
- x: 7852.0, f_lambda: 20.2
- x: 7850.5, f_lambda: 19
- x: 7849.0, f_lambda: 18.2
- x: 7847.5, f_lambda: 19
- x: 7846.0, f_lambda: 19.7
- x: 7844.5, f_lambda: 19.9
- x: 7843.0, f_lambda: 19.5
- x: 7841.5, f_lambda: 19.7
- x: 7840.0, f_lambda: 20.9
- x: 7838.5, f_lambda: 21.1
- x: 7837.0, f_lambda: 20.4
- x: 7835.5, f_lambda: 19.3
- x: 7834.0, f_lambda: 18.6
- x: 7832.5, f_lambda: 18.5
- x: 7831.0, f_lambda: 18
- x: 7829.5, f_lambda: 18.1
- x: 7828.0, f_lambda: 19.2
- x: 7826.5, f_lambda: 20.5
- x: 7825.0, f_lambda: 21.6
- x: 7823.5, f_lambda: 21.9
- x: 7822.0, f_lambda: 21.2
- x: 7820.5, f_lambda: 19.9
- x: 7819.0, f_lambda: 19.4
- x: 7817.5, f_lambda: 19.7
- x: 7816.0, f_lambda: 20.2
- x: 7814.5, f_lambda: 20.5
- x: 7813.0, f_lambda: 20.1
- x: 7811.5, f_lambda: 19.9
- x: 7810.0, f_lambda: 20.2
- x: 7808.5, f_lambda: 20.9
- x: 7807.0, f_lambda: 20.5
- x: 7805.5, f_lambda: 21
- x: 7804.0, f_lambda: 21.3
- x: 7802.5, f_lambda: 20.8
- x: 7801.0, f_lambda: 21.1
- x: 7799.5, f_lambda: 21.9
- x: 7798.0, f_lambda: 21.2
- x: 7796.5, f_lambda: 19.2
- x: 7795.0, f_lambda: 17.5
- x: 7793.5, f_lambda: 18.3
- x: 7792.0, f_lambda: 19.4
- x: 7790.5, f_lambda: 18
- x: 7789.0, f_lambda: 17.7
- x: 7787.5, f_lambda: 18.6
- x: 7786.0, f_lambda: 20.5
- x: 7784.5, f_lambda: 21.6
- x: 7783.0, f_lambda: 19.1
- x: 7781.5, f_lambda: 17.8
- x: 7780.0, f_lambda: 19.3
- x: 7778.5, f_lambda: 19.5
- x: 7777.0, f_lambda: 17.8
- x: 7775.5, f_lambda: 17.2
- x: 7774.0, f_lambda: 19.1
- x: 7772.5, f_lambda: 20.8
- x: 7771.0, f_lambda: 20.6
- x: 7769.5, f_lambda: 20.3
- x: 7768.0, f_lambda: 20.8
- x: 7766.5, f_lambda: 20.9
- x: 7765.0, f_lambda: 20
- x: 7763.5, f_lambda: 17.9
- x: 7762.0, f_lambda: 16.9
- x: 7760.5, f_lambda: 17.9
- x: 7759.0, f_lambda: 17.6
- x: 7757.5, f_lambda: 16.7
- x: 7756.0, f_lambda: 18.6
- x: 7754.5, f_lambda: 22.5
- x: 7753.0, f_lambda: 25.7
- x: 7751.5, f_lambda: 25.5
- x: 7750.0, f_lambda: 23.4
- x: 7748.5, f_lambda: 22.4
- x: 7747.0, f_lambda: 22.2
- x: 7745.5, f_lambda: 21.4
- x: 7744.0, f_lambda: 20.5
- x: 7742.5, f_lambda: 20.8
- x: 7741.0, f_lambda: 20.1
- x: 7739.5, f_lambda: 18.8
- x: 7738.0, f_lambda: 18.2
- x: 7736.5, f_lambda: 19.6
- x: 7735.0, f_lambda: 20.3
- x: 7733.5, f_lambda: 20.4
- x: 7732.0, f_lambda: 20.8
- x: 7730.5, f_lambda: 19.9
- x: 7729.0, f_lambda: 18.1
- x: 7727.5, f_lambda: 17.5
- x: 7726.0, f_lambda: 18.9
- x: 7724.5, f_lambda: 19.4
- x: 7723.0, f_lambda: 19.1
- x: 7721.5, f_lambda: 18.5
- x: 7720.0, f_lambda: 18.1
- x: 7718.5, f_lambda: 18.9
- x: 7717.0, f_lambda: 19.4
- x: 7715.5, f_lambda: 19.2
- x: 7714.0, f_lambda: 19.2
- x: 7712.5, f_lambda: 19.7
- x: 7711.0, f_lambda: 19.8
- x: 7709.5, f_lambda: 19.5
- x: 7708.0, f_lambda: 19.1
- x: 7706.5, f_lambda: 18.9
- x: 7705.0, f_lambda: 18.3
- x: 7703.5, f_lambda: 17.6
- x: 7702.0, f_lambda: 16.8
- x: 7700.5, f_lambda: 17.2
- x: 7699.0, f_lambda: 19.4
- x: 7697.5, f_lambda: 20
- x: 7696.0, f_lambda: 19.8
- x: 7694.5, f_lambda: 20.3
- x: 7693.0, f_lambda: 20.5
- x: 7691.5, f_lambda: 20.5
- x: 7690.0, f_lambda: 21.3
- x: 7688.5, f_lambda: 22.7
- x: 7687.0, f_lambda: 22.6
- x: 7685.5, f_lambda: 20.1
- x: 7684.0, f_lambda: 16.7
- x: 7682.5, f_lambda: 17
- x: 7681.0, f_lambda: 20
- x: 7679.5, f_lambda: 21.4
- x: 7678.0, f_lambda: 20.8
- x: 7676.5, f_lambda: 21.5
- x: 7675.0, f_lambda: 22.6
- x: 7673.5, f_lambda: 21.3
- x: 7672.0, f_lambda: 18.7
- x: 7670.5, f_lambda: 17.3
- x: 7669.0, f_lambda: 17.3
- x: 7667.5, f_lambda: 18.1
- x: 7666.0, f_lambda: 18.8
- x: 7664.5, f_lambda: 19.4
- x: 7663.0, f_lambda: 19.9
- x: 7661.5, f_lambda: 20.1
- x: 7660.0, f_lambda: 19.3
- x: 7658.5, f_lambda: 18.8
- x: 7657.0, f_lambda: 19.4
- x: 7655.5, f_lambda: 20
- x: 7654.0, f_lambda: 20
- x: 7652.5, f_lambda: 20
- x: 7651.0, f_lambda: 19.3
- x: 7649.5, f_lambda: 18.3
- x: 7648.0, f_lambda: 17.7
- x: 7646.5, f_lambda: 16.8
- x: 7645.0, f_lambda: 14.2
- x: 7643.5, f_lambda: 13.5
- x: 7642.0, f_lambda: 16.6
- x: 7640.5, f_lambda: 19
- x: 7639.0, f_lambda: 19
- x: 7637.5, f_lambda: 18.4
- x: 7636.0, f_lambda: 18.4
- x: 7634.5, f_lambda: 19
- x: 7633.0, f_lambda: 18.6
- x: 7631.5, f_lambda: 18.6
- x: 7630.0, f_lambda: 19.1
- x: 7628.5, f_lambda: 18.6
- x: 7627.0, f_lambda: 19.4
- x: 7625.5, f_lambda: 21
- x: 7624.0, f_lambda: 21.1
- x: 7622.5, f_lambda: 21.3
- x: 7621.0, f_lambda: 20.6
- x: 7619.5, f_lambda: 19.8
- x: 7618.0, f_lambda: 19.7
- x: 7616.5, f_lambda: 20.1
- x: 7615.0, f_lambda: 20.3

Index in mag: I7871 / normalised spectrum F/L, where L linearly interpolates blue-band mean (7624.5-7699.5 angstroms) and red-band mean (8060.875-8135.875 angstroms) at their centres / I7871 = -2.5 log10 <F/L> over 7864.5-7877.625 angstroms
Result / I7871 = 0.205 mag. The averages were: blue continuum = 19.2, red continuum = 19.1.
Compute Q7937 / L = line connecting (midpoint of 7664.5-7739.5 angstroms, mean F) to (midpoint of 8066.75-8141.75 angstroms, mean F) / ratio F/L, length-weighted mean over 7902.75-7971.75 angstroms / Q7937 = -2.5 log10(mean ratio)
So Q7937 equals 0.13 mag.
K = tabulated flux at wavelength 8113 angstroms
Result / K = 20.1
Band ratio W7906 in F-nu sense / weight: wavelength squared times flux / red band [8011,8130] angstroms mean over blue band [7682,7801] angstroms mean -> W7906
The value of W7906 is 1.0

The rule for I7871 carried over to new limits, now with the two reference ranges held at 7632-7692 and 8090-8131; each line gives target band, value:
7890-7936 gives 0.093 mag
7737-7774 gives -0.073 mag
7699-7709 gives 0.056 mag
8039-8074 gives 0.099 mag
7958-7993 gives 0.148 mag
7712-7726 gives 0.003 mag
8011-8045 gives 0.028 mag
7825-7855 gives -0.027 mag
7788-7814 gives -0.048 mag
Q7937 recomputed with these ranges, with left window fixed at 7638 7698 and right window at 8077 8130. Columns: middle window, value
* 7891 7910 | 0.072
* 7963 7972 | 0.301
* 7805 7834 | -0.044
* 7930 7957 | 0.123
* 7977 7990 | 0.135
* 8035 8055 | 0.175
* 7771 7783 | 0.018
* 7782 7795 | 0.012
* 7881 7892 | 0.071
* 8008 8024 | -0.016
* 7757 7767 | 0.058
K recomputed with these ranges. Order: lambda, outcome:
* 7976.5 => 16.9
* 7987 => 15.1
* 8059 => 17.9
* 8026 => 16.7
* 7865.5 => 18.8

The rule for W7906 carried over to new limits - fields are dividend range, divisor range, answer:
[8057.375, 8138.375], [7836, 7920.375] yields 1.12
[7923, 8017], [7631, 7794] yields 0.96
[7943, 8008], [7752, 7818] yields 0.91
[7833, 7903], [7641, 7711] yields 1.00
